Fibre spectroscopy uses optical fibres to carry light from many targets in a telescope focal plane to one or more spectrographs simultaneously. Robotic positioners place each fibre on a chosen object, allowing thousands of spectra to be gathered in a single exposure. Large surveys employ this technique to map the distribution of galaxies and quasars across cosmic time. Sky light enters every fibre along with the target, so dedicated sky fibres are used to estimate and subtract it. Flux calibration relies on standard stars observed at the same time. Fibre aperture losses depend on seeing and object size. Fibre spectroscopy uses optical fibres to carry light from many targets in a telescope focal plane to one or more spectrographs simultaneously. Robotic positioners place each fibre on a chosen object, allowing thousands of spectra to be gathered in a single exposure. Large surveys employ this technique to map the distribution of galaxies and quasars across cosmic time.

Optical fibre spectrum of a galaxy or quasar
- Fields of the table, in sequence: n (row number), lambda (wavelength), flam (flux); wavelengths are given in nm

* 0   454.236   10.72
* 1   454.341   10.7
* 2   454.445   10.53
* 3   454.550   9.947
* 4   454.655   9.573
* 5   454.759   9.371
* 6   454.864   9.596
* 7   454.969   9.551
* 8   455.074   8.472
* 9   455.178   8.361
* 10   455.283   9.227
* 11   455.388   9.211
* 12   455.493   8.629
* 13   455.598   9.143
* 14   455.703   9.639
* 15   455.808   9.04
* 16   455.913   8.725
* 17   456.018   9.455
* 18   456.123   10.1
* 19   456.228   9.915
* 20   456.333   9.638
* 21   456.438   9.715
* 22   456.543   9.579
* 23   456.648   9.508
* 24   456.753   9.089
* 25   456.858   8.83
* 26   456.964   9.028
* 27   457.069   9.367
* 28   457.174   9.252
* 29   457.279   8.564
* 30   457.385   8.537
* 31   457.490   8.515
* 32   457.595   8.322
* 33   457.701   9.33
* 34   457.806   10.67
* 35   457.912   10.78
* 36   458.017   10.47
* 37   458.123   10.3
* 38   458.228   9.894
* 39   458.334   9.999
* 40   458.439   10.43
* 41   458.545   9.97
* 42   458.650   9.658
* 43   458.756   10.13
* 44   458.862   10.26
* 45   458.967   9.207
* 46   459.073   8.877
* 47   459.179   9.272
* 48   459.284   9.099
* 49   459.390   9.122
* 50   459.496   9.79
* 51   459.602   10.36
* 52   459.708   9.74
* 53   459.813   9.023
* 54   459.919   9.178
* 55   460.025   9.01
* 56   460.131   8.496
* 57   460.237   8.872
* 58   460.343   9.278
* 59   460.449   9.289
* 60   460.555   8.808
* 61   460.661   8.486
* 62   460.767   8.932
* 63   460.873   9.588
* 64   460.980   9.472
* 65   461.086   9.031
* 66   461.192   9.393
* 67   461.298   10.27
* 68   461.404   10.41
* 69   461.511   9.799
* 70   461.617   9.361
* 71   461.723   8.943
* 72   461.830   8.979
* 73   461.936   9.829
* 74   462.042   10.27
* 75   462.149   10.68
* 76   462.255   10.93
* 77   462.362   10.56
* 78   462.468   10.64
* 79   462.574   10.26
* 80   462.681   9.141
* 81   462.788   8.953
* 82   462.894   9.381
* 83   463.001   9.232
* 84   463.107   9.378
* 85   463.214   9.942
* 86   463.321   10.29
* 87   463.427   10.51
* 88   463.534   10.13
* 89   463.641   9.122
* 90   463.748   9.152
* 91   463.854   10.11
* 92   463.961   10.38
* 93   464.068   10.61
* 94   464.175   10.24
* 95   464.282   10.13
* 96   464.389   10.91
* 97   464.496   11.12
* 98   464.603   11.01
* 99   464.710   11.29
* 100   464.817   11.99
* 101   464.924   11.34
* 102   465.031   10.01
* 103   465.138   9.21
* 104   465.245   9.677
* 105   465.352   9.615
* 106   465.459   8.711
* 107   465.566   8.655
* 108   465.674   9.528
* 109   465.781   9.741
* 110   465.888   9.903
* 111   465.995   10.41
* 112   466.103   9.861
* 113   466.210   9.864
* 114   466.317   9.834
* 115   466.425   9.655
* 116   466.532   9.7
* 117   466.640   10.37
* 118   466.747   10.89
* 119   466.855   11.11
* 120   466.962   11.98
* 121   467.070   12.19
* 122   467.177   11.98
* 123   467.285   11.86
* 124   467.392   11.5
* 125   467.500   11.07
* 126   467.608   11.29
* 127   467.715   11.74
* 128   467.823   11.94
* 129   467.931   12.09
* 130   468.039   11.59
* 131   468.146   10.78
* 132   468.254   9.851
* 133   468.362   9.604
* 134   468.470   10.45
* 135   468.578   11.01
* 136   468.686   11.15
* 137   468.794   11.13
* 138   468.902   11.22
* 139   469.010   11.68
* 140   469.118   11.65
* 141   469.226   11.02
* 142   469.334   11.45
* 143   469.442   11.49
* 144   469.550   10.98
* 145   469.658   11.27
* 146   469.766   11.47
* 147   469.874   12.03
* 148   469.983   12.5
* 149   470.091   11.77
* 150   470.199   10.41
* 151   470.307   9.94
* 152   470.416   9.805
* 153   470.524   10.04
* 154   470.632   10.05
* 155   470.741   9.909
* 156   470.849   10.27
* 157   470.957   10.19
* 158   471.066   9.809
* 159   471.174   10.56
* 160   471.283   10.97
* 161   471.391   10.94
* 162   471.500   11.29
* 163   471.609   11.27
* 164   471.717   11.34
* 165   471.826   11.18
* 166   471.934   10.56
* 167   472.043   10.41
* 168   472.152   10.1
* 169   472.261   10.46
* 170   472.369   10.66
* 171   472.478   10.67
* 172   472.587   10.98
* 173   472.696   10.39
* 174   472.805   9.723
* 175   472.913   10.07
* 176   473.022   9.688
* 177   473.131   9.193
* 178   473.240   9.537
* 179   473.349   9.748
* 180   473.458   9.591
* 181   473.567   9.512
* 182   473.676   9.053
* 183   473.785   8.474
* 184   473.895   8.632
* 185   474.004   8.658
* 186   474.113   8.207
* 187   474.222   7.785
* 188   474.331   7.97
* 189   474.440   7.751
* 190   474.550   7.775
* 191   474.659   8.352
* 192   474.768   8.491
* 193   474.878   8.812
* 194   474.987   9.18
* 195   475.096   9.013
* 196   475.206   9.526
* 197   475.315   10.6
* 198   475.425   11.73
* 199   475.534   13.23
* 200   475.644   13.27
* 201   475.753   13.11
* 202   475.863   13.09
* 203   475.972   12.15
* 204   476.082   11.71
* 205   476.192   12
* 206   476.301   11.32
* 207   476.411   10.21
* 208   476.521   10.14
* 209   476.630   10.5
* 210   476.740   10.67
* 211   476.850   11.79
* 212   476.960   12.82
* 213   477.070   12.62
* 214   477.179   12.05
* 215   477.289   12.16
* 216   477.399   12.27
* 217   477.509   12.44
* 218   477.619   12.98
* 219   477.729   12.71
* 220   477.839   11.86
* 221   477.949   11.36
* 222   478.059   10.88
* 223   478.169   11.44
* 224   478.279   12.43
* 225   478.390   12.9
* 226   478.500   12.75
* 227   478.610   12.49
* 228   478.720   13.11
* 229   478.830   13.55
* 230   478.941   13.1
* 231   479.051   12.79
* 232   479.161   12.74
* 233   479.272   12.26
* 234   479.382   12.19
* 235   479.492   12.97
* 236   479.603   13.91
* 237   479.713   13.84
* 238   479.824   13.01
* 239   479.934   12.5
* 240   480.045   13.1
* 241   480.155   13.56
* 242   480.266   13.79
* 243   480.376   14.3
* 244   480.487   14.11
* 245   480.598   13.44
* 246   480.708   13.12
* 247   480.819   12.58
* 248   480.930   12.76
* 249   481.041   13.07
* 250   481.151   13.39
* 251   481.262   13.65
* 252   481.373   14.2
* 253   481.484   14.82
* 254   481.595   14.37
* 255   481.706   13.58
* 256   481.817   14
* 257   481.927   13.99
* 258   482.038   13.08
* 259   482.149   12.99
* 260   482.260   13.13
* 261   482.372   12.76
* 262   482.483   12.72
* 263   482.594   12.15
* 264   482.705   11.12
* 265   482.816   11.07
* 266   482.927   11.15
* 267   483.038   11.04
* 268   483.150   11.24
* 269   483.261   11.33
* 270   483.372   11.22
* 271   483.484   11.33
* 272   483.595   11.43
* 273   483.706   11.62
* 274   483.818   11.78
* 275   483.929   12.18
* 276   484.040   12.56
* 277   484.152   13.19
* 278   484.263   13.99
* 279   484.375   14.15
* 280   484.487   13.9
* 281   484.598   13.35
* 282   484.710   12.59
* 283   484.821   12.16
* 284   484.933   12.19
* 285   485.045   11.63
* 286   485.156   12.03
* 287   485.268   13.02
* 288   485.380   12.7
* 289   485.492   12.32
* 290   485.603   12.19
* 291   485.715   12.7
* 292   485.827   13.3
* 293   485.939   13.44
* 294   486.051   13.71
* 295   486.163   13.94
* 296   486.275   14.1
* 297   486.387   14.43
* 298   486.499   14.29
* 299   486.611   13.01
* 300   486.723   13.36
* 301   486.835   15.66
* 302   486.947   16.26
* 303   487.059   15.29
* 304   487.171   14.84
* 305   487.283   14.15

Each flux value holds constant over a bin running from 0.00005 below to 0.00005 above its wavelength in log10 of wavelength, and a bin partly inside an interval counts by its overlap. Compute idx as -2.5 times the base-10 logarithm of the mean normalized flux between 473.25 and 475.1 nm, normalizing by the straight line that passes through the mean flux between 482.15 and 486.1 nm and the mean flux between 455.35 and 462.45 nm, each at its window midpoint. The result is 0.28 mag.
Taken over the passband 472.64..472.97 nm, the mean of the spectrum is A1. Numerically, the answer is 10.1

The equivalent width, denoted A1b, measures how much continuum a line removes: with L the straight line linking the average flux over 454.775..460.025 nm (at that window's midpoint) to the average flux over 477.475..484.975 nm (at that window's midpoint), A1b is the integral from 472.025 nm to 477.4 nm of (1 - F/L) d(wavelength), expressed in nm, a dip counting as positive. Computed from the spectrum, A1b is 0.71 nm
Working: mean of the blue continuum 9.44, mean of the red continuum 12.8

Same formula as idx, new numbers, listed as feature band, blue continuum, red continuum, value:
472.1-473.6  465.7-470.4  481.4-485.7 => 0.15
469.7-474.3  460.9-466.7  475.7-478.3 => 0.10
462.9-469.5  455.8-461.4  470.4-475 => -0.11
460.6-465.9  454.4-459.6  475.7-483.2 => 0.05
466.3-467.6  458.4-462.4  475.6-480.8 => -0.04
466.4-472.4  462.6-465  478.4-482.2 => 0.03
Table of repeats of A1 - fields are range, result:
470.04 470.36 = 10.7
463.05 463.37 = 9.85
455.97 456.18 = 9.79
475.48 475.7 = 13.3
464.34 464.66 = 11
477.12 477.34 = 12.2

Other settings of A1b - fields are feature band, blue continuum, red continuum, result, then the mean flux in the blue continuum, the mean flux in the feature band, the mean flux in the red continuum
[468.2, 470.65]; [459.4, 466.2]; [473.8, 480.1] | -0.097 nm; 9.8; 11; 11.4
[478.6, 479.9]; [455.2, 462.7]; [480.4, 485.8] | -0.087 nm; 9.51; 13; 12.7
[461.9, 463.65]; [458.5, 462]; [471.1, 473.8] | -0.073 nm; 9.39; 9.98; 10.3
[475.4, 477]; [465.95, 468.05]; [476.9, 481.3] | 0.071 nm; 11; 11.8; 12.8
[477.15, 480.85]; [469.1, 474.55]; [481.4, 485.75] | -0.369 nm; 10.2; 12.8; 12.5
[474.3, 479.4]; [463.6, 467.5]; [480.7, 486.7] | 0.191 nm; 10.4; 11.5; 12.8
